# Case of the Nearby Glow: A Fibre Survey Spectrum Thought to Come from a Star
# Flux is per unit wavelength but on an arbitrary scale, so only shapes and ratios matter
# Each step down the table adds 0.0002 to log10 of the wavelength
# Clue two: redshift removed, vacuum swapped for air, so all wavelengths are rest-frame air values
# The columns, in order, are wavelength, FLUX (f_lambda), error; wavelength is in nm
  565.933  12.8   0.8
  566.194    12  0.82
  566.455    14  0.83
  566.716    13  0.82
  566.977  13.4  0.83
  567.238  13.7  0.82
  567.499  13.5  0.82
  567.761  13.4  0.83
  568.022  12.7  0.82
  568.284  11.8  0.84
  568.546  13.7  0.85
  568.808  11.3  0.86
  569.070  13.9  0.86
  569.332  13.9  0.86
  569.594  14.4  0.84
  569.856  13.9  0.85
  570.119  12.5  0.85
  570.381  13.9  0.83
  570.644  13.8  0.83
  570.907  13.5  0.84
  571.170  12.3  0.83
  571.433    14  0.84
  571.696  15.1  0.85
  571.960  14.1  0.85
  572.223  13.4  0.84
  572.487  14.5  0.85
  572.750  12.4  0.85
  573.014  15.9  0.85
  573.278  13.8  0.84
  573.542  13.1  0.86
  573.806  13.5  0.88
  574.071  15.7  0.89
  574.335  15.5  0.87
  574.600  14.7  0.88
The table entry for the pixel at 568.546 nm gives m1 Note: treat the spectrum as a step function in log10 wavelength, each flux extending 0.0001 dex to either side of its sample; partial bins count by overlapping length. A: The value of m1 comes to 13.7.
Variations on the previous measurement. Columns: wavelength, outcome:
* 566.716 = 13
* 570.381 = 13.9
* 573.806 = 13.5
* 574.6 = 14.7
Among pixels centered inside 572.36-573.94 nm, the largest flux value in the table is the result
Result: 15.9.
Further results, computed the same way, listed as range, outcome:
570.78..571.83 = 15.1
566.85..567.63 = 13.7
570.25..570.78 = 13.9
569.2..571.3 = 14.4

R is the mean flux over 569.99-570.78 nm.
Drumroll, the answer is 13.4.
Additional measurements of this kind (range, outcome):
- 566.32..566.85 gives 13.5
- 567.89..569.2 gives 12.7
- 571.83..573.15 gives 14.1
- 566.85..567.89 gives 13.5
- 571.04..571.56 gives 13.1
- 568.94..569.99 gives 14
